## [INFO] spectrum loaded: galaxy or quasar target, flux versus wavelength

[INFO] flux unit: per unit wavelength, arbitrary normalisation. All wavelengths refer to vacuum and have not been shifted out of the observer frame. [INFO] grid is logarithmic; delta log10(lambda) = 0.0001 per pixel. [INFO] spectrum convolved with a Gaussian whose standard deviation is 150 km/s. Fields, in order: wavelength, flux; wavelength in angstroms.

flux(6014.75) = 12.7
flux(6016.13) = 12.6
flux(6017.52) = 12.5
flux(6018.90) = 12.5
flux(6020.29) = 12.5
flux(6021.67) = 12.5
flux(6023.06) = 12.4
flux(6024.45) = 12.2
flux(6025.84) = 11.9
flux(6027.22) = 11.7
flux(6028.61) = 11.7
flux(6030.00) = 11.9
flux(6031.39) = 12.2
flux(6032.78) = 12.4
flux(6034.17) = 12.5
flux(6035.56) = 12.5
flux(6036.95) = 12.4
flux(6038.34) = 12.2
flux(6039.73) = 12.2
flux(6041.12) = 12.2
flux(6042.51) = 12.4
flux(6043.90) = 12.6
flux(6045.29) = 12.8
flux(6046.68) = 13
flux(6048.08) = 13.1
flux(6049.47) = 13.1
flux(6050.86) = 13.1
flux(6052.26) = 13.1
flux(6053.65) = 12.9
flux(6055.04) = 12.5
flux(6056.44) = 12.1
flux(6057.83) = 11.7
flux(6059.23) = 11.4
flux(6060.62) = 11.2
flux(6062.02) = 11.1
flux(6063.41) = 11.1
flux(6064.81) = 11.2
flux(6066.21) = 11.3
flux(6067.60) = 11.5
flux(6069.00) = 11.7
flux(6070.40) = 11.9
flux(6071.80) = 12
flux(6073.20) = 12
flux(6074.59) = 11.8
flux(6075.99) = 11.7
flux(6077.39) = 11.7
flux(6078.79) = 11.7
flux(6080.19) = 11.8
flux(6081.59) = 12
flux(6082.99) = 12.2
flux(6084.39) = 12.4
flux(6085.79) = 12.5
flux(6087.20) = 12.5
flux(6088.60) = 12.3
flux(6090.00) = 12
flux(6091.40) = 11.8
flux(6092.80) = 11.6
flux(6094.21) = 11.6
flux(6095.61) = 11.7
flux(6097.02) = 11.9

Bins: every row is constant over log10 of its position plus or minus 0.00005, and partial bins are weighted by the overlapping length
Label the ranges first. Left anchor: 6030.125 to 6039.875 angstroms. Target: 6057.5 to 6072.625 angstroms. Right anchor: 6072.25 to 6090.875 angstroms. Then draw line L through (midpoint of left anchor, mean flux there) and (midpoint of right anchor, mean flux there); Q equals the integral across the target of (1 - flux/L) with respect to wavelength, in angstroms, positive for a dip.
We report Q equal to 0.8 angstroms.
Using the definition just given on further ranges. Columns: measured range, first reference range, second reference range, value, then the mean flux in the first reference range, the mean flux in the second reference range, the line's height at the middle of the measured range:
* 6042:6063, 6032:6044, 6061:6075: -0.7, 12.4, 11.5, 12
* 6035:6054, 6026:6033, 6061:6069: -1.7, 11.9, 11.3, 11.7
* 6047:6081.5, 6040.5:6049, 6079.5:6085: 1.2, 12.7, 12.1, 12.4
